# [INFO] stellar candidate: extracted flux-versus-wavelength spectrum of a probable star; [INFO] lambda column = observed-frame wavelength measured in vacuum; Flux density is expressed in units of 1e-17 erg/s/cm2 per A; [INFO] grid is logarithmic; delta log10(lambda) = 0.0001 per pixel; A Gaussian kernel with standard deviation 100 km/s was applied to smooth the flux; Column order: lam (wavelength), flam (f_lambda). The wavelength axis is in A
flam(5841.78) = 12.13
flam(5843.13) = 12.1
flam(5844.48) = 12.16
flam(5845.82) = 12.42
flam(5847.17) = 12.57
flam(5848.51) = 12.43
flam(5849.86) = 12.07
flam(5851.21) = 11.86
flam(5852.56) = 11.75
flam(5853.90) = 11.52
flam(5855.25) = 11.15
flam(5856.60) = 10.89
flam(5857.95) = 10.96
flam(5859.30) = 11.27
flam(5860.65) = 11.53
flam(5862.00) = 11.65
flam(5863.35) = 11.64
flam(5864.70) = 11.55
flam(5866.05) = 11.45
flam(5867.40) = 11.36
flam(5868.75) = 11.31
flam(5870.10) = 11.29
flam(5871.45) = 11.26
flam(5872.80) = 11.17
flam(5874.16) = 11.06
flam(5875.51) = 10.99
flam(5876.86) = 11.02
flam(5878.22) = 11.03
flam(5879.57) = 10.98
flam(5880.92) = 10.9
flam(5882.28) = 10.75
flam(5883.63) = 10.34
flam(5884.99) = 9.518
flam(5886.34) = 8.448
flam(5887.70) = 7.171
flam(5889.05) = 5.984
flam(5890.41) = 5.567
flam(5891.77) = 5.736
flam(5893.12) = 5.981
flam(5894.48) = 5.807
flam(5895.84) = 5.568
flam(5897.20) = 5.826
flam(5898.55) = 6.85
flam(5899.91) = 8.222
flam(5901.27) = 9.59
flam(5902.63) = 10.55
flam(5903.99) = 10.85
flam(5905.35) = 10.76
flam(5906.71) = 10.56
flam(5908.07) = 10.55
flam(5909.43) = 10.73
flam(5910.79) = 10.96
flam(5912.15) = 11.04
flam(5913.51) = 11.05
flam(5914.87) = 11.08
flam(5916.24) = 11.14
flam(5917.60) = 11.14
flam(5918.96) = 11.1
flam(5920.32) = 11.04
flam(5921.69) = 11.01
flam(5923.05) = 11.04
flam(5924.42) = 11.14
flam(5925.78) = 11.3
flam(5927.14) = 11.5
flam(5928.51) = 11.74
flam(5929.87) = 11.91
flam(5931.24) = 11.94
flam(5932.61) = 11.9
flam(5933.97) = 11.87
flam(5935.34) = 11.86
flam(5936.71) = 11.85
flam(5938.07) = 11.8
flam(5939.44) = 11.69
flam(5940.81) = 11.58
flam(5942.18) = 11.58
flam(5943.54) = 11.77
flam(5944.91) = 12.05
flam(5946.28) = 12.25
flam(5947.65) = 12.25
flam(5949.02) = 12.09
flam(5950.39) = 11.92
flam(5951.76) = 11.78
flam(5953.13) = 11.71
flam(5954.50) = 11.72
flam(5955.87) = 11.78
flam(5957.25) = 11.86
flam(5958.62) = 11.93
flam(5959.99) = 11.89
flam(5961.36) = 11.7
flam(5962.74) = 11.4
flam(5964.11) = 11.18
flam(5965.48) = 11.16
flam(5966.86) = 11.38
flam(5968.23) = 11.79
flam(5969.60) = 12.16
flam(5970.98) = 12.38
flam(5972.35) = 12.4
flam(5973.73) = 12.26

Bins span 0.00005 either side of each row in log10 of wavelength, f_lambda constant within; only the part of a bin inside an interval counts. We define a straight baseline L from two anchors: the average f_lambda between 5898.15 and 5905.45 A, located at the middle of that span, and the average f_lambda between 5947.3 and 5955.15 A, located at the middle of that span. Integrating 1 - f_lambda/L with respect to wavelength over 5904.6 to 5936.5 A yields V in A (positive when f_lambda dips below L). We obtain -2.6 A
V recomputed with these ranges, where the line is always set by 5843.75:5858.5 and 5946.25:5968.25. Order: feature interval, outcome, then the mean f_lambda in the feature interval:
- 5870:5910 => 9.0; 9.13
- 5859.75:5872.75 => 0.4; 11.4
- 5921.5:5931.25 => 0.3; 11.4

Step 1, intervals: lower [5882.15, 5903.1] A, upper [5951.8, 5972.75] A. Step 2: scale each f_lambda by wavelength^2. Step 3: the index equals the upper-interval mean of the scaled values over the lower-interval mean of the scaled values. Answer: 1.6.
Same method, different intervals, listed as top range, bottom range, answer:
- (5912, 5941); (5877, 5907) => 1.36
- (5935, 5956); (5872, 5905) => 1.38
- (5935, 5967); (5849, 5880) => 1.07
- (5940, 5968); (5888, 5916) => 1.38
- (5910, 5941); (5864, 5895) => 1.21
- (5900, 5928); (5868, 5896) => 1.19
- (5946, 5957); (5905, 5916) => 1.11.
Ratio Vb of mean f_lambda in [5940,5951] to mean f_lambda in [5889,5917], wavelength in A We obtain 1.35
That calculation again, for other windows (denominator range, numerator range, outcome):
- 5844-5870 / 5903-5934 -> 0.96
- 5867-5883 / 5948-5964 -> 1.06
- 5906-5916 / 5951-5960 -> 1.09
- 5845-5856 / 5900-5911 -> 0.87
